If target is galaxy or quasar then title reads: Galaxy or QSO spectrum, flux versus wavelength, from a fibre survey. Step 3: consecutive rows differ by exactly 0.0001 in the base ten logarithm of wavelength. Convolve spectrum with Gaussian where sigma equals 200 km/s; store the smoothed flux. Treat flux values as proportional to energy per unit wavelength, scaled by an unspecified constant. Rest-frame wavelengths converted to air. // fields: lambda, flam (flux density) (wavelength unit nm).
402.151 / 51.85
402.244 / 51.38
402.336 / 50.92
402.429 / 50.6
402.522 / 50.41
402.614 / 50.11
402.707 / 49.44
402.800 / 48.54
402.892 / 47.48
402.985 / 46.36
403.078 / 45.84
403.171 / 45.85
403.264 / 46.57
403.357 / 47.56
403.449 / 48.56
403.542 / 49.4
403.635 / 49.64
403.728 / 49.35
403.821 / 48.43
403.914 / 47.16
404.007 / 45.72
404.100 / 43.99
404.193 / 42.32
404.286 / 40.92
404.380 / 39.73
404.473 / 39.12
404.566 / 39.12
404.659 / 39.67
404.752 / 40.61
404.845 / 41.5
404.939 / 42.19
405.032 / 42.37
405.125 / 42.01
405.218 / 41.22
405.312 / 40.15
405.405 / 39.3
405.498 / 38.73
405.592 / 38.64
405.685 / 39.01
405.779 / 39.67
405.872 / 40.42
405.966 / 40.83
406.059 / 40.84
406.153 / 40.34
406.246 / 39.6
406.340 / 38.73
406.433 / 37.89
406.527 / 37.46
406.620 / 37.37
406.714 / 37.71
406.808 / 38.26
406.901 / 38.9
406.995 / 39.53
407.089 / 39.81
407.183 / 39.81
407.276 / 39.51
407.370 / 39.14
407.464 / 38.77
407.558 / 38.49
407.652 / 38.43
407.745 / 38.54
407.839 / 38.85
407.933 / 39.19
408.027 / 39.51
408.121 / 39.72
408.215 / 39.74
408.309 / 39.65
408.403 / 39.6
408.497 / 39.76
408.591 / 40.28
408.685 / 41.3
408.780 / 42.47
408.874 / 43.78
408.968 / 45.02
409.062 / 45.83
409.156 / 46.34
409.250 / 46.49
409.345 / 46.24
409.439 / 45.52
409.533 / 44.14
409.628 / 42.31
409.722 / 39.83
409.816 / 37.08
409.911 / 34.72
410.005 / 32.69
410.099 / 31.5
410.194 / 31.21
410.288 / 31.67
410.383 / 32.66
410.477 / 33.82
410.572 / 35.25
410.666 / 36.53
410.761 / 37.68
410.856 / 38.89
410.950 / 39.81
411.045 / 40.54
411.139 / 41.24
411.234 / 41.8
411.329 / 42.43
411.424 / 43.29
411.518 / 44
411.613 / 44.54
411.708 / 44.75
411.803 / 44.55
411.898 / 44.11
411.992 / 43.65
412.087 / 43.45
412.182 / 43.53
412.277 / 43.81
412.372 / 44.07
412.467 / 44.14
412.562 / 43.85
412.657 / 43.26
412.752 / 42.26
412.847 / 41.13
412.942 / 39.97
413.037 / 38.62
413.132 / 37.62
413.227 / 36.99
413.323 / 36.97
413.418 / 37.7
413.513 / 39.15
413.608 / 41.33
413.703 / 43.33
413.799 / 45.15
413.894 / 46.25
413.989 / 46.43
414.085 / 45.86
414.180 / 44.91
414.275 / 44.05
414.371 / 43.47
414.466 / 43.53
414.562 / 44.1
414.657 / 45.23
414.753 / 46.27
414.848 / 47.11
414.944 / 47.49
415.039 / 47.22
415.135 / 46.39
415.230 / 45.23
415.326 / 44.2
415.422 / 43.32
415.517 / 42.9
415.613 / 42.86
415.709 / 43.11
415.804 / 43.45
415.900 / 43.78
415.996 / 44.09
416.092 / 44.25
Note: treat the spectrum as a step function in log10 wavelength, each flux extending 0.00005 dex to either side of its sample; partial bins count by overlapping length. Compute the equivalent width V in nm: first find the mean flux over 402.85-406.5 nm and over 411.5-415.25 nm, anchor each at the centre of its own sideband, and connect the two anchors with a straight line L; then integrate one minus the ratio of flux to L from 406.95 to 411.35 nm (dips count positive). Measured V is 0.36 nm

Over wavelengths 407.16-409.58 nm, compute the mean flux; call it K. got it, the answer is 41.4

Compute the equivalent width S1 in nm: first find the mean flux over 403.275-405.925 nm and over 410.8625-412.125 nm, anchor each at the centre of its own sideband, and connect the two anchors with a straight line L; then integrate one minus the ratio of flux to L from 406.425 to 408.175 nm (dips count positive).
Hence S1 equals 0.16 nm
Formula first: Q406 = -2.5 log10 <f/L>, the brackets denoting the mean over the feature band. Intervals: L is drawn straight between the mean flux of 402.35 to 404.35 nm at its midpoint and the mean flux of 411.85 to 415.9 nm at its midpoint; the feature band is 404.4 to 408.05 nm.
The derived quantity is 0.17 mag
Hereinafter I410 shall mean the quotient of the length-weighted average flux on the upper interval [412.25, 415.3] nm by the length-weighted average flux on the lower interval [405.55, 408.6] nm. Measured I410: 1.10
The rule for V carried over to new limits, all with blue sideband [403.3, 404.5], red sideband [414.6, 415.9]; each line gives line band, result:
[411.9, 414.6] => 0.16 nm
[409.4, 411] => 0.30 nm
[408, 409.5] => 0.09 nm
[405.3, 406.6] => 0.18 nm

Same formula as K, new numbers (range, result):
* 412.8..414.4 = 41.7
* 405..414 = 40.3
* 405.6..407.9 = 39.1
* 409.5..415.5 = 41.5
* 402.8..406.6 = 42.6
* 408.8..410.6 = 39.4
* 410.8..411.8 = 42.2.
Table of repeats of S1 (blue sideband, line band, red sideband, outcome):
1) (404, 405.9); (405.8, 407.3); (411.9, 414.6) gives 0.067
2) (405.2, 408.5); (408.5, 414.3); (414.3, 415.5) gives 0.195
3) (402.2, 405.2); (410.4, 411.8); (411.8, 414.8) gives 0.100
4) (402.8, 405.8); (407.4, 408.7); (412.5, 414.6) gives 0.108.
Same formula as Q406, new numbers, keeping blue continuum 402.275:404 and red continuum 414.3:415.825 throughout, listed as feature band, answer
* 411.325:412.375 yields 0.04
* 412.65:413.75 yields 0.14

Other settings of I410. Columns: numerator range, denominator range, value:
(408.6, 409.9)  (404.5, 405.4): 1.06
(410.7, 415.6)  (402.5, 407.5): 1.01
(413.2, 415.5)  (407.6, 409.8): 1.05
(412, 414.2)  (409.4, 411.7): 1.09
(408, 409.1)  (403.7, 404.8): 0.96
